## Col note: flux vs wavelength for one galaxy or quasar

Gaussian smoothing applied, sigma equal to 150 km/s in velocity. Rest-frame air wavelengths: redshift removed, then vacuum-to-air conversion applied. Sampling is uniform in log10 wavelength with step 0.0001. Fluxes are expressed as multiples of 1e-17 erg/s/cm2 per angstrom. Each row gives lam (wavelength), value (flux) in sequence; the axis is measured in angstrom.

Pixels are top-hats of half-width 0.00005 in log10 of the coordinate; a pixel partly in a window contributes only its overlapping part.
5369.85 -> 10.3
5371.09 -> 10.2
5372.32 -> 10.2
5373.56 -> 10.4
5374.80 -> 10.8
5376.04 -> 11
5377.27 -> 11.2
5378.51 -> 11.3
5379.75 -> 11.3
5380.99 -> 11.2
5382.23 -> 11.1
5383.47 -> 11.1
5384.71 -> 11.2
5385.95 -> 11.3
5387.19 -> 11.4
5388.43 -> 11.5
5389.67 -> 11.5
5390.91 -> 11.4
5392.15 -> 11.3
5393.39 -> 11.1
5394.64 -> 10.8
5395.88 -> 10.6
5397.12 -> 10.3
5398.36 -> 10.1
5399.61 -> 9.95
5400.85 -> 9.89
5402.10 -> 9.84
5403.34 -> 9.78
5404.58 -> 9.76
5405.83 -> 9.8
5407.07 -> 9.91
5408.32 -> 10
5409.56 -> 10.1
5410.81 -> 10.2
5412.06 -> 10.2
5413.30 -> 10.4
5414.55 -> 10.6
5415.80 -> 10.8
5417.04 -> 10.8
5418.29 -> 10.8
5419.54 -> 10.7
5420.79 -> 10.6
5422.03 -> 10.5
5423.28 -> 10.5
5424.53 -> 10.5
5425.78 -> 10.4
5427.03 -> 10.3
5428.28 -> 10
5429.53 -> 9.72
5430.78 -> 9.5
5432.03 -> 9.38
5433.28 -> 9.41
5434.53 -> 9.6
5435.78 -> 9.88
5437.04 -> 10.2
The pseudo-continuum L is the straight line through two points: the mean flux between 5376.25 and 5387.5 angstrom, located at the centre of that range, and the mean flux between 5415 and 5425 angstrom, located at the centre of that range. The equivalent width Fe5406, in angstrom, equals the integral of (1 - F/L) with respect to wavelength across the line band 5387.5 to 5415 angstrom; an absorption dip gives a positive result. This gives 1.3 angstrom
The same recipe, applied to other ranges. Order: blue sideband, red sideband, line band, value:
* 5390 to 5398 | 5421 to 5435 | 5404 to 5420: 0.18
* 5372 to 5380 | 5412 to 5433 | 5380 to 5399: -0.60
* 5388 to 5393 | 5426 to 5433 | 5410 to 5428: -0.49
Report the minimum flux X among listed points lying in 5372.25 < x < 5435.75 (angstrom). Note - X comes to 9.38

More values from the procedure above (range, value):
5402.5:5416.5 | 9.76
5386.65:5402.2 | 9.84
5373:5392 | 10.4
